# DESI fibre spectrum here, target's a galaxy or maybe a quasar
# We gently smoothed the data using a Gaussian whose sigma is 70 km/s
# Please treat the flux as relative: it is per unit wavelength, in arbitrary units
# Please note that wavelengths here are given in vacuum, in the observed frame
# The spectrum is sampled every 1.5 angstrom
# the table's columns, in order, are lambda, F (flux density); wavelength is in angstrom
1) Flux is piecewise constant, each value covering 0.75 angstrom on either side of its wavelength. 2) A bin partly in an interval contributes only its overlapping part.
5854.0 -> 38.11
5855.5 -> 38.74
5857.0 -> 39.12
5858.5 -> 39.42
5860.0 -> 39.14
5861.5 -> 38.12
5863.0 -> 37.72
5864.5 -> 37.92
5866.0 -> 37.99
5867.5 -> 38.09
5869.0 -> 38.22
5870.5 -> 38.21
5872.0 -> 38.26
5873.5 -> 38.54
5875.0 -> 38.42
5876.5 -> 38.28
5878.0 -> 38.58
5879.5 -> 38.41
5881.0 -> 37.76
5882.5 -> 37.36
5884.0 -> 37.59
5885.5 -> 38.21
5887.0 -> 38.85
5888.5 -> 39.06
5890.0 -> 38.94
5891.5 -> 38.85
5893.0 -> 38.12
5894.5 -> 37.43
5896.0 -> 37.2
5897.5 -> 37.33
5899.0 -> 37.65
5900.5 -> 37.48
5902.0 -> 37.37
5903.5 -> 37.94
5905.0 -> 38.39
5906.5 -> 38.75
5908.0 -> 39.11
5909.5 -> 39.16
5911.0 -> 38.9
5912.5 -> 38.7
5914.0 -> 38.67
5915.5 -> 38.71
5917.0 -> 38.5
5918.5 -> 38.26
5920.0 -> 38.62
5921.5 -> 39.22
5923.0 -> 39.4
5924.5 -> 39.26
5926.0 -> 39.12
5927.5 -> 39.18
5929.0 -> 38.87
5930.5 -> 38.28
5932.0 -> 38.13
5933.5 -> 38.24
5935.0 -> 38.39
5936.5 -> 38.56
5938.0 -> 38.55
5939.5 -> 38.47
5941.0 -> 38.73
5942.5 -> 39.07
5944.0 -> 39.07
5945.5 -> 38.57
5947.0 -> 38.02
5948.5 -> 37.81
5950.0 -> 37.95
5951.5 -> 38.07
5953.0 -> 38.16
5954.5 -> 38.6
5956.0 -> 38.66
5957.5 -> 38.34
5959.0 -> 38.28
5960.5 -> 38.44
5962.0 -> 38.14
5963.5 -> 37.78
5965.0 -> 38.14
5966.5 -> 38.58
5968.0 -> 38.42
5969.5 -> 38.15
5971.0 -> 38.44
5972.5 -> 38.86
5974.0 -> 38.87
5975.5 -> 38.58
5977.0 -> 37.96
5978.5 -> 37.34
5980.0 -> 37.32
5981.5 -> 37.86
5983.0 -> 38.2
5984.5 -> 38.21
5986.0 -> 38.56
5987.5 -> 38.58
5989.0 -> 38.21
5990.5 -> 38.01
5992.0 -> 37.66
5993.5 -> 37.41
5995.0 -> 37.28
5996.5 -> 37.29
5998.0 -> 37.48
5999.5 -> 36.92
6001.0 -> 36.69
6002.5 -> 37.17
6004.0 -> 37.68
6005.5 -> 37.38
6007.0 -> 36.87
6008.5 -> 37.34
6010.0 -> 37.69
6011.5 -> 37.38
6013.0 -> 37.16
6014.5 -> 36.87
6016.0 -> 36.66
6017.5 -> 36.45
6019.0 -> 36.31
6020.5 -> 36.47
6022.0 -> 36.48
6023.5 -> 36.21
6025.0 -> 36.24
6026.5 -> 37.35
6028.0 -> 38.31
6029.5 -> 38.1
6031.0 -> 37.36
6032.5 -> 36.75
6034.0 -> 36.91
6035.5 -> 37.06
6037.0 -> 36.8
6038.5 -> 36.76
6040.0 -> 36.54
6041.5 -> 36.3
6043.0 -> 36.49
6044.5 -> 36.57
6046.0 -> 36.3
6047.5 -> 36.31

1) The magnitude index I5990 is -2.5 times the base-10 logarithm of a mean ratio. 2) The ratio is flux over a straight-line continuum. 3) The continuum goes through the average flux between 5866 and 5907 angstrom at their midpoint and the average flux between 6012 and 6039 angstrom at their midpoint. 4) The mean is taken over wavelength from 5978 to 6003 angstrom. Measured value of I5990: -0.01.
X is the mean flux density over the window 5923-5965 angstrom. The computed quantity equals 38.5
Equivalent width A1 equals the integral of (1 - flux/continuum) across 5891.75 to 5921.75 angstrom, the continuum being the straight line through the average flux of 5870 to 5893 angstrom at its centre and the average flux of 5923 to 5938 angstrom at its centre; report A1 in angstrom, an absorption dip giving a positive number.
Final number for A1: 0.2 angstrom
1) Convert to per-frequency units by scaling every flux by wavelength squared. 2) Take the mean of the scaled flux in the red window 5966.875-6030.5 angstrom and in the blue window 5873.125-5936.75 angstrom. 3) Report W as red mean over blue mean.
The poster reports 1.01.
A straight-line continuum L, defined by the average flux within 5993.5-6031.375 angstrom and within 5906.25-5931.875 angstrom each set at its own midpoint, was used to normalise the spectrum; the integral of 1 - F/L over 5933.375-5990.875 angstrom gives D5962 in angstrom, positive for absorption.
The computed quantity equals -0.4 angstrom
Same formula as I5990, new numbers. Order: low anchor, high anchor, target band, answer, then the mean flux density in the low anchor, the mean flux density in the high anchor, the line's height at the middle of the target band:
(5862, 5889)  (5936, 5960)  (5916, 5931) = -0.01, 38.2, 38.4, 38.3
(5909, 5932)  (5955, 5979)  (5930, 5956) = 0.01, 38.8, 38.3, 38.6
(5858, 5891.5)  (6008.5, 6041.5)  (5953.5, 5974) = -0.03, 38.3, 36.9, 37.5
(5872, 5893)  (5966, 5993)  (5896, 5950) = -0.01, 38.4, 38.2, 38.3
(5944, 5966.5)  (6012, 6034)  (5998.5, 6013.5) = 0.00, 38.3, 36.9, 37.2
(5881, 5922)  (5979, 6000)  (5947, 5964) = -0.01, 38.3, 37.8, 38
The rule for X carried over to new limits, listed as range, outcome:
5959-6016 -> 37.8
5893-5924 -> 38.3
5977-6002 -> 37.7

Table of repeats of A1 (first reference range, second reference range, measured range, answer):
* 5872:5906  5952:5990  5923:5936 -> -0.19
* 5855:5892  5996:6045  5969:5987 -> -0.40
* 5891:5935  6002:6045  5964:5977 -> -0.27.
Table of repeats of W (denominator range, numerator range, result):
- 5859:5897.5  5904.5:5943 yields 1.03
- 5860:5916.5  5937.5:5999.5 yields 1.03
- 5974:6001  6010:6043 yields 0.99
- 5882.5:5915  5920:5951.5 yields 1.02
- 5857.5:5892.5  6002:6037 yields 1.01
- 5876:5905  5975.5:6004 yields 1.03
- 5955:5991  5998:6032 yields 0.98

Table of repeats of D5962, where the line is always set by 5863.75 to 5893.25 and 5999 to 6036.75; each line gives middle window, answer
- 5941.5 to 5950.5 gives -0.2 angstrom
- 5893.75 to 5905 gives 0.2 angstrom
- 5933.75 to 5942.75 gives -0.2 angstrom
